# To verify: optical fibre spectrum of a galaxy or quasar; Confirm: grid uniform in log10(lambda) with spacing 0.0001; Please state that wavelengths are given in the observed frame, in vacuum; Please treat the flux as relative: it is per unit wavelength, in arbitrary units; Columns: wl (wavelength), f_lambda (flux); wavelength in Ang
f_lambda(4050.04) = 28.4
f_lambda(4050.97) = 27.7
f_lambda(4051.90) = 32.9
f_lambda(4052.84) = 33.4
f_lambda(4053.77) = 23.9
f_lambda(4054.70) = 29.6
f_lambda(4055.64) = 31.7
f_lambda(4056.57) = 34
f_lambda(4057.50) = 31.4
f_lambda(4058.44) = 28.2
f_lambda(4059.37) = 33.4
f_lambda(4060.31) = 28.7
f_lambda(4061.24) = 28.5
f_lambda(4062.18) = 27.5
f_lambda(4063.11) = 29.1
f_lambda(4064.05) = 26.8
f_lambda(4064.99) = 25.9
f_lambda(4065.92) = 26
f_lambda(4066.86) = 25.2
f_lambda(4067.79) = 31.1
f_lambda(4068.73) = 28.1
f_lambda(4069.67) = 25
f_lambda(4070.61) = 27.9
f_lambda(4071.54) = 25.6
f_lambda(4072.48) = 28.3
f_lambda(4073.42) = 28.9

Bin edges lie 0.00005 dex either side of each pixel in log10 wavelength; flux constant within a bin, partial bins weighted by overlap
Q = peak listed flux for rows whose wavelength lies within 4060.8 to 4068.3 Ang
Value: 31.1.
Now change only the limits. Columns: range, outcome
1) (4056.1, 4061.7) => 34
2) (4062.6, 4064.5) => 29.1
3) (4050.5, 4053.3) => 33.4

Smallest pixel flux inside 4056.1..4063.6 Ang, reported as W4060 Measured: 27.5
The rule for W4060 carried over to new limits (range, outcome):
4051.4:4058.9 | 23.9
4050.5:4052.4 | 27.7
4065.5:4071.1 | 25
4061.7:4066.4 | 25.9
